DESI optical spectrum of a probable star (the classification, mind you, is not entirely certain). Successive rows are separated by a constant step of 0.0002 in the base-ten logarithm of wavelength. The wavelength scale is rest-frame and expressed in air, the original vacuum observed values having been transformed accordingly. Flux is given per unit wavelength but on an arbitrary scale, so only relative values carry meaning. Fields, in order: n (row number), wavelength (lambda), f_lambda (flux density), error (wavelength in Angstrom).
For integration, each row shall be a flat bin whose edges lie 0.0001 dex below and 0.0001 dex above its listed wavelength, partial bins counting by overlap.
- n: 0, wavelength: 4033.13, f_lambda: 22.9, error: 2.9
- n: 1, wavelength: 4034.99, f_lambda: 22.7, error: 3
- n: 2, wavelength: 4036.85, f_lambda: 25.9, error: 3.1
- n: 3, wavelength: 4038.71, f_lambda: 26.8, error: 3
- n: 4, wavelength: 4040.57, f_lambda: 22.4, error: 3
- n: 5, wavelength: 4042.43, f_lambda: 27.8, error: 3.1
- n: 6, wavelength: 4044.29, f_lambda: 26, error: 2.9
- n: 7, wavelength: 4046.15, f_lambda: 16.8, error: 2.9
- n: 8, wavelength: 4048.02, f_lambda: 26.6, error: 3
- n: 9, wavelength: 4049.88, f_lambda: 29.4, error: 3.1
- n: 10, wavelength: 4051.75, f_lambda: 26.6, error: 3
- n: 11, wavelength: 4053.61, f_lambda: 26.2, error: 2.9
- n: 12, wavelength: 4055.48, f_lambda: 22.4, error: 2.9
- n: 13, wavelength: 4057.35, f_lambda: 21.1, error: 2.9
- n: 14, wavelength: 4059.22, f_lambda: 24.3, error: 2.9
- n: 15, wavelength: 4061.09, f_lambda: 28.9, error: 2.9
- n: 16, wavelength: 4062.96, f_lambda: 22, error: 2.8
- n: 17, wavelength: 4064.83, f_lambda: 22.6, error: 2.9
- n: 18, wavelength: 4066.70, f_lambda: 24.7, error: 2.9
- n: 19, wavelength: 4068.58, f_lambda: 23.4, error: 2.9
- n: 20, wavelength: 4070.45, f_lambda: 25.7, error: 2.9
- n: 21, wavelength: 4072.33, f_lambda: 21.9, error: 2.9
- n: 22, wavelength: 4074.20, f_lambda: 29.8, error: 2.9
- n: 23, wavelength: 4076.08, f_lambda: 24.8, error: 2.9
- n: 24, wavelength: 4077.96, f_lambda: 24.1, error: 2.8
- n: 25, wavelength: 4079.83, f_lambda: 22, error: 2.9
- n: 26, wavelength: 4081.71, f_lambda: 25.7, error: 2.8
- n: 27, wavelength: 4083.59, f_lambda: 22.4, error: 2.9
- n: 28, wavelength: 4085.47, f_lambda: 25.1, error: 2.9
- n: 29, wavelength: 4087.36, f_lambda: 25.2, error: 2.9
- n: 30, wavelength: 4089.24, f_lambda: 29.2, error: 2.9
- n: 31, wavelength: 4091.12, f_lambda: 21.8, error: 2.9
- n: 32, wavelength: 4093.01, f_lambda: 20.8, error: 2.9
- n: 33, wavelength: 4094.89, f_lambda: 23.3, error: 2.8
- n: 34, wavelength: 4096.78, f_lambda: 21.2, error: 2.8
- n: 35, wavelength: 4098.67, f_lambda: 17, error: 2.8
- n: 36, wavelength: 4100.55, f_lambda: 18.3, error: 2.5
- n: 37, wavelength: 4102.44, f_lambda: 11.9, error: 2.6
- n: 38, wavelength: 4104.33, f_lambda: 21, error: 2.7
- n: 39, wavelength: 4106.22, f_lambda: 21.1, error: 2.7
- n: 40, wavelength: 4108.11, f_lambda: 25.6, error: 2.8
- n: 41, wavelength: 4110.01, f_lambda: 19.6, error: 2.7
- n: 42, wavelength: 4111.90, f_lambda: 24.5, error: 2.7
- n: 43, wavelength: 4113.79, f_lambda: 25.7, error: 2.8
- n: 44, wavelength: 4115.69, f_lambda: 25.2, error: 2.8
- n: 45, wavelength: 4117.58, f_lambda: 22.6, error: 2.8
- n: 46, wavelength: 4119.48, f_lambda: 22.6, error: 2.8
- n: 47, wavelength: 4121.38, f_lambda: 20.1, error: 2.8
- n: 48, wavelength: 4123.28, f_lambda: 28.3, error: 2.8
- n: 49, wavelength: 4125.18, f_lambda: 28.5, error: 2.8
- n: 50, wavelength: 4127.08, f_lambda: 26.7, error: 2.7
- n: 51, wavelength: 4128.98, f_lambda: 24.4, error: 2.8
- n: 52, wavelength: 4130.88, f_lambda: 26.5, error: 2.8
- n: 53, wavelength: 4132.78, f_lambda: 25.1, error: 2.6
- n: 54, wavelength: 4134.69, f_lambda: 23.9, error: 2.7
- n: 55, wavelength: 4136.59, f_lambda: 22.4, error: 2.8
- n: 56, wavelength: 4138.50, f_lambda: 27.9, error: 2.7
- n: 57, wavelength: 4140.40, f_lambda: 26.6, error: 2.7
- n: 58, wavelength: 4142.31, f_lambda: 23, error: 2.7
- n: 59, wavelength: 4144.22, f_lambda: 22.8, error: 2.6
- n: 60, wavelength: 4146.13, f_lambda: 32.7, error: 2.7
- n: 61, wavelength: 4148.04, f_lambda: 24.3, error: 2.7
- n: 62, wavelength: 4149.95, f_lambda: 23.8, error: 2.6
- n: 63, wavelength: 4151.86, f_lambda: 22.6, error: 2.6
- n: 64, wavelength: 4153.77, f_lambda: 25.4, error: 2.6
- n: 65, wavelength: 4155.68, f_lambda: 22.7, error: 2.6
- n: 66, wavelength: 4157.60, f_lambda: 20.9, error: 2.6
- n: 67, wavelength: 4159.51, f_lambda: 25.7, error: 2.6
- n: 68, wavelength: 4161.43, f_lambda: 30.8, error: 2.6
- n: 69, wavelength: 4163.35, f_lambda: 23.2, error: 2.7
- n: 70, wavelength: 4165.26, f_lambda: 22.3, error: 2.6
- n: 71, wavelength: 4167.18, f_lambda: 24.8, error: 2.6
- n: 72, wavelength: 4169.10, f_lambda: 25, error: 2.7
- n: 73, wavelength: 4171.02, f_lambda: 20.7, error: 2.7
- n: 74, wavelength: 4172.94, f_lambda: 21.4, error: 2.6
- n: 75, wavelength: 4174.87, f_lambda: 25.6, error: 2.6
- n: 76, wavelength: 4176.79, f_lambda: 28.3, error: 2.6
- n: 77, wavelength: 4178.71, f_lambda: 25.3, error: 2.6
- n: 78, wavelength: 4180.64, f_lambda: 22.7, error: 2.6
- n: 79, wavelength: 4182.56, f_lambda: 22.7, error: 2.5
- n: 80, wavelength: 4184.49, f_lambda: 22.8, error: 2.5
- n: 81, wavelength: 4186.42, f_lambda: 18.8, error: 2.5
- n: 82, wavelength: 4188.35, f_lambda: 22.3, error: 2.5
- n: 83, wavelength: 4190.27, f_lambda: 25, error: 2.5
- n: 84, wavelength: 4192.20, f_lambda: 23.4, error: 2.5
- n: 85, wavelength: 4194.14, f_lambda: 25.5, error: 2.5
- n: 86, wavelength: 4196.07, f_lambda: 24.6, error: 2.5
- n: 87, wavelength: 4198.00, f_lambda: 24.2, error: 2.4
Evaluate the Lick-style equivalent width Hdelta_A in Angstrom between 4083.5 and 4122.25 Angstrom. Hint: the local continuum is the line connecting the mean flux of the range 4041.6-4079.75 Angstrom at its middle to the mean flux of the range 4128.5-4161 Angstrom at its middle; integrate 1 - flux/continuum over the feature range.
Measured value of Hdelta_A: 4.17 Angstrom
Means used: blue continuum 24.7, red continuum 24.9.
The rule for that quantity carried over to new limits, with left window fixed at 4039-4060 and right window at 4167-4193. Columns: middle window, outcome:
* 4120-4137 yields -0.87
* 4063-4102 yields 1.66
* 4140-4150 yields -0.79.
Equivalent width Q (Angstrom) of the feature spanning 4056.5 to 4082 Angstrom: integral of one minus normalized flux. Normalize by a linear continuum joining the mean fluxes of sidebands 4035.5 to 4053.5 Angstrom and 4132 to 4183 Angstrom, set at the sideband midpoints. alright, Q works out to 0.85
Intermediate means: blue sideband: 25.3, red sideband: 24.6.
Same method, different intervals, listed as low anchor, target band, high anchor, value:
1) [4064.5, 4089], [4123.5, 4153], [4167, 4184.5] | -1.57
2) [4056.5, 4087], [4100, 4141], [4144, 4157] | 1.81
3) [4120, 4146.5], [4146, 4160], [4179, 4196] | 0.18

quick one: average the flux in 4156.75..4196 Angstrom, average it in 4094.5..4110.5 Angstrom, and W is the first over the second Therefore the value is 1.21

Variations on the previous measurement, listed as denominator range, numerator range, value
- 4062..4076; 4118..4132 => 1.04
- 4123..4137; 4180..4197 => 0.90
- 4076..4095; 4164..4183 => 0.99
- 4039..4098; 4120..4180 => 1.02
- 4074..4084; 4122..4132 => 1.08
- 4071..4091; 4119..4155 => 1.01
